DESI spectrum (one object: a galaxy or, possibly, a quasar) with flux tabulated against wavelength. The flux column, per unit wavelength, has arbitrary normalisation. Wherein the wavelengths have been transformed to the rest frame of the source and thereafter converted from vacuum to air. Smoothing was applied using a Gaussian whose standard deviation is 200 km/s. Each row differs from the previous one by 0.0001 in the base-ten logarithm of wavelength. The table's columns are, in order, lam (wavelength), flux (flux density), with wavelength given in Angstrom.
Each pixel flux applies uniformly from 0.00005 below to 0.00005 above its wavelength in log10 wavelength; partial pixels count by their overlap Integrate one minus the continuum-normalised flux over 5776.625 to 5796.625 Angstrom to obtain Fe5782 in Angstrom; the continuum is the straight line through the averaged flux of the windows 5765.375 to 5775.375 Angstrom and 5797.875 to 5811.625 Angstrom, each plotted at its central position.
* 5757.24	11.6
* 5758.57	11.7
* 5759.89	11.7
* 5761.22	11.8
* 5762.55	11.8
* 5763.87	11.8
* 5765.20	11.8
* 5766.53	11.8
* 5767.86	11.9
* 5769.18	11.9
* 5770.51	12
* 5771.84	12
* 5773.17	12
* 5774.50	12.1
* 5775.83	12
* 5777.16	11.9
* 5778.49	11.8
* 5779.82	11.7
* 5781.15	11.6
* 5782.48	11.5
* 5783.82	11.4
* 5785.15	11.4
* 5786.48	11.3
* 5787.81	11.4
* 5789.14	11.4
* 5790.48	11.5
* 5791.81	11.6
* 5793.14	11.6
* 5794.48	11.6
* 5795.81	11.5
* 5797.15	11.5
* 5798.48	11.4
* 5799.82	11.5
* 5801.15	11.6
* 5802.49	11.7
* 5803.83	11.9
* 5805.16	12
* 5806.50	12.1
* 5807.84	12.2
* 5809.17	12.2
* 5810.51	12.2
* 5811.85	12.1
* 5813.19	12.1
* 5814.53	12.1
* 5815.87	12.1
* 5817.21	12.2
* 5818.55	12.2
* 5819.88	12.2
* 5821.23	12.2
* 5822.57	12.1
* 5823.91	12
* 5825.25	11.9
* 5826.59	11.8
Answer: 0.6 Angstrom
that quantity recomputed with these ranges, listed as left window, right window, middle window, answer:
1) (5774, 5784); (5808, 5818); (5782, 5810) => 0.7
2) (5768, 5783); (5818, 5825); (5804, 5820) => -0.1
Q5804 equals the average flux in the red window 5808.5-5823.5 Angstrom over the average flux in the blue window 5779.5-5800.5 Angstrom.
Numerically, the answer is 1.06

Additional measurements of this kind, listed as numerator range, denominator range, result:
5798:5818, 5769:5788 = 1.02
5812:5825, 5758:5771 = 1.03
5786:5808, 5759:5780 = 0.98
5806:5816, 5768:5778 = 1.01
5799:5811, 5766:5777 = 1.00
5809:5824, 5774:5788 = 1.04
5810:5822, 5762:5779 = 1.02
